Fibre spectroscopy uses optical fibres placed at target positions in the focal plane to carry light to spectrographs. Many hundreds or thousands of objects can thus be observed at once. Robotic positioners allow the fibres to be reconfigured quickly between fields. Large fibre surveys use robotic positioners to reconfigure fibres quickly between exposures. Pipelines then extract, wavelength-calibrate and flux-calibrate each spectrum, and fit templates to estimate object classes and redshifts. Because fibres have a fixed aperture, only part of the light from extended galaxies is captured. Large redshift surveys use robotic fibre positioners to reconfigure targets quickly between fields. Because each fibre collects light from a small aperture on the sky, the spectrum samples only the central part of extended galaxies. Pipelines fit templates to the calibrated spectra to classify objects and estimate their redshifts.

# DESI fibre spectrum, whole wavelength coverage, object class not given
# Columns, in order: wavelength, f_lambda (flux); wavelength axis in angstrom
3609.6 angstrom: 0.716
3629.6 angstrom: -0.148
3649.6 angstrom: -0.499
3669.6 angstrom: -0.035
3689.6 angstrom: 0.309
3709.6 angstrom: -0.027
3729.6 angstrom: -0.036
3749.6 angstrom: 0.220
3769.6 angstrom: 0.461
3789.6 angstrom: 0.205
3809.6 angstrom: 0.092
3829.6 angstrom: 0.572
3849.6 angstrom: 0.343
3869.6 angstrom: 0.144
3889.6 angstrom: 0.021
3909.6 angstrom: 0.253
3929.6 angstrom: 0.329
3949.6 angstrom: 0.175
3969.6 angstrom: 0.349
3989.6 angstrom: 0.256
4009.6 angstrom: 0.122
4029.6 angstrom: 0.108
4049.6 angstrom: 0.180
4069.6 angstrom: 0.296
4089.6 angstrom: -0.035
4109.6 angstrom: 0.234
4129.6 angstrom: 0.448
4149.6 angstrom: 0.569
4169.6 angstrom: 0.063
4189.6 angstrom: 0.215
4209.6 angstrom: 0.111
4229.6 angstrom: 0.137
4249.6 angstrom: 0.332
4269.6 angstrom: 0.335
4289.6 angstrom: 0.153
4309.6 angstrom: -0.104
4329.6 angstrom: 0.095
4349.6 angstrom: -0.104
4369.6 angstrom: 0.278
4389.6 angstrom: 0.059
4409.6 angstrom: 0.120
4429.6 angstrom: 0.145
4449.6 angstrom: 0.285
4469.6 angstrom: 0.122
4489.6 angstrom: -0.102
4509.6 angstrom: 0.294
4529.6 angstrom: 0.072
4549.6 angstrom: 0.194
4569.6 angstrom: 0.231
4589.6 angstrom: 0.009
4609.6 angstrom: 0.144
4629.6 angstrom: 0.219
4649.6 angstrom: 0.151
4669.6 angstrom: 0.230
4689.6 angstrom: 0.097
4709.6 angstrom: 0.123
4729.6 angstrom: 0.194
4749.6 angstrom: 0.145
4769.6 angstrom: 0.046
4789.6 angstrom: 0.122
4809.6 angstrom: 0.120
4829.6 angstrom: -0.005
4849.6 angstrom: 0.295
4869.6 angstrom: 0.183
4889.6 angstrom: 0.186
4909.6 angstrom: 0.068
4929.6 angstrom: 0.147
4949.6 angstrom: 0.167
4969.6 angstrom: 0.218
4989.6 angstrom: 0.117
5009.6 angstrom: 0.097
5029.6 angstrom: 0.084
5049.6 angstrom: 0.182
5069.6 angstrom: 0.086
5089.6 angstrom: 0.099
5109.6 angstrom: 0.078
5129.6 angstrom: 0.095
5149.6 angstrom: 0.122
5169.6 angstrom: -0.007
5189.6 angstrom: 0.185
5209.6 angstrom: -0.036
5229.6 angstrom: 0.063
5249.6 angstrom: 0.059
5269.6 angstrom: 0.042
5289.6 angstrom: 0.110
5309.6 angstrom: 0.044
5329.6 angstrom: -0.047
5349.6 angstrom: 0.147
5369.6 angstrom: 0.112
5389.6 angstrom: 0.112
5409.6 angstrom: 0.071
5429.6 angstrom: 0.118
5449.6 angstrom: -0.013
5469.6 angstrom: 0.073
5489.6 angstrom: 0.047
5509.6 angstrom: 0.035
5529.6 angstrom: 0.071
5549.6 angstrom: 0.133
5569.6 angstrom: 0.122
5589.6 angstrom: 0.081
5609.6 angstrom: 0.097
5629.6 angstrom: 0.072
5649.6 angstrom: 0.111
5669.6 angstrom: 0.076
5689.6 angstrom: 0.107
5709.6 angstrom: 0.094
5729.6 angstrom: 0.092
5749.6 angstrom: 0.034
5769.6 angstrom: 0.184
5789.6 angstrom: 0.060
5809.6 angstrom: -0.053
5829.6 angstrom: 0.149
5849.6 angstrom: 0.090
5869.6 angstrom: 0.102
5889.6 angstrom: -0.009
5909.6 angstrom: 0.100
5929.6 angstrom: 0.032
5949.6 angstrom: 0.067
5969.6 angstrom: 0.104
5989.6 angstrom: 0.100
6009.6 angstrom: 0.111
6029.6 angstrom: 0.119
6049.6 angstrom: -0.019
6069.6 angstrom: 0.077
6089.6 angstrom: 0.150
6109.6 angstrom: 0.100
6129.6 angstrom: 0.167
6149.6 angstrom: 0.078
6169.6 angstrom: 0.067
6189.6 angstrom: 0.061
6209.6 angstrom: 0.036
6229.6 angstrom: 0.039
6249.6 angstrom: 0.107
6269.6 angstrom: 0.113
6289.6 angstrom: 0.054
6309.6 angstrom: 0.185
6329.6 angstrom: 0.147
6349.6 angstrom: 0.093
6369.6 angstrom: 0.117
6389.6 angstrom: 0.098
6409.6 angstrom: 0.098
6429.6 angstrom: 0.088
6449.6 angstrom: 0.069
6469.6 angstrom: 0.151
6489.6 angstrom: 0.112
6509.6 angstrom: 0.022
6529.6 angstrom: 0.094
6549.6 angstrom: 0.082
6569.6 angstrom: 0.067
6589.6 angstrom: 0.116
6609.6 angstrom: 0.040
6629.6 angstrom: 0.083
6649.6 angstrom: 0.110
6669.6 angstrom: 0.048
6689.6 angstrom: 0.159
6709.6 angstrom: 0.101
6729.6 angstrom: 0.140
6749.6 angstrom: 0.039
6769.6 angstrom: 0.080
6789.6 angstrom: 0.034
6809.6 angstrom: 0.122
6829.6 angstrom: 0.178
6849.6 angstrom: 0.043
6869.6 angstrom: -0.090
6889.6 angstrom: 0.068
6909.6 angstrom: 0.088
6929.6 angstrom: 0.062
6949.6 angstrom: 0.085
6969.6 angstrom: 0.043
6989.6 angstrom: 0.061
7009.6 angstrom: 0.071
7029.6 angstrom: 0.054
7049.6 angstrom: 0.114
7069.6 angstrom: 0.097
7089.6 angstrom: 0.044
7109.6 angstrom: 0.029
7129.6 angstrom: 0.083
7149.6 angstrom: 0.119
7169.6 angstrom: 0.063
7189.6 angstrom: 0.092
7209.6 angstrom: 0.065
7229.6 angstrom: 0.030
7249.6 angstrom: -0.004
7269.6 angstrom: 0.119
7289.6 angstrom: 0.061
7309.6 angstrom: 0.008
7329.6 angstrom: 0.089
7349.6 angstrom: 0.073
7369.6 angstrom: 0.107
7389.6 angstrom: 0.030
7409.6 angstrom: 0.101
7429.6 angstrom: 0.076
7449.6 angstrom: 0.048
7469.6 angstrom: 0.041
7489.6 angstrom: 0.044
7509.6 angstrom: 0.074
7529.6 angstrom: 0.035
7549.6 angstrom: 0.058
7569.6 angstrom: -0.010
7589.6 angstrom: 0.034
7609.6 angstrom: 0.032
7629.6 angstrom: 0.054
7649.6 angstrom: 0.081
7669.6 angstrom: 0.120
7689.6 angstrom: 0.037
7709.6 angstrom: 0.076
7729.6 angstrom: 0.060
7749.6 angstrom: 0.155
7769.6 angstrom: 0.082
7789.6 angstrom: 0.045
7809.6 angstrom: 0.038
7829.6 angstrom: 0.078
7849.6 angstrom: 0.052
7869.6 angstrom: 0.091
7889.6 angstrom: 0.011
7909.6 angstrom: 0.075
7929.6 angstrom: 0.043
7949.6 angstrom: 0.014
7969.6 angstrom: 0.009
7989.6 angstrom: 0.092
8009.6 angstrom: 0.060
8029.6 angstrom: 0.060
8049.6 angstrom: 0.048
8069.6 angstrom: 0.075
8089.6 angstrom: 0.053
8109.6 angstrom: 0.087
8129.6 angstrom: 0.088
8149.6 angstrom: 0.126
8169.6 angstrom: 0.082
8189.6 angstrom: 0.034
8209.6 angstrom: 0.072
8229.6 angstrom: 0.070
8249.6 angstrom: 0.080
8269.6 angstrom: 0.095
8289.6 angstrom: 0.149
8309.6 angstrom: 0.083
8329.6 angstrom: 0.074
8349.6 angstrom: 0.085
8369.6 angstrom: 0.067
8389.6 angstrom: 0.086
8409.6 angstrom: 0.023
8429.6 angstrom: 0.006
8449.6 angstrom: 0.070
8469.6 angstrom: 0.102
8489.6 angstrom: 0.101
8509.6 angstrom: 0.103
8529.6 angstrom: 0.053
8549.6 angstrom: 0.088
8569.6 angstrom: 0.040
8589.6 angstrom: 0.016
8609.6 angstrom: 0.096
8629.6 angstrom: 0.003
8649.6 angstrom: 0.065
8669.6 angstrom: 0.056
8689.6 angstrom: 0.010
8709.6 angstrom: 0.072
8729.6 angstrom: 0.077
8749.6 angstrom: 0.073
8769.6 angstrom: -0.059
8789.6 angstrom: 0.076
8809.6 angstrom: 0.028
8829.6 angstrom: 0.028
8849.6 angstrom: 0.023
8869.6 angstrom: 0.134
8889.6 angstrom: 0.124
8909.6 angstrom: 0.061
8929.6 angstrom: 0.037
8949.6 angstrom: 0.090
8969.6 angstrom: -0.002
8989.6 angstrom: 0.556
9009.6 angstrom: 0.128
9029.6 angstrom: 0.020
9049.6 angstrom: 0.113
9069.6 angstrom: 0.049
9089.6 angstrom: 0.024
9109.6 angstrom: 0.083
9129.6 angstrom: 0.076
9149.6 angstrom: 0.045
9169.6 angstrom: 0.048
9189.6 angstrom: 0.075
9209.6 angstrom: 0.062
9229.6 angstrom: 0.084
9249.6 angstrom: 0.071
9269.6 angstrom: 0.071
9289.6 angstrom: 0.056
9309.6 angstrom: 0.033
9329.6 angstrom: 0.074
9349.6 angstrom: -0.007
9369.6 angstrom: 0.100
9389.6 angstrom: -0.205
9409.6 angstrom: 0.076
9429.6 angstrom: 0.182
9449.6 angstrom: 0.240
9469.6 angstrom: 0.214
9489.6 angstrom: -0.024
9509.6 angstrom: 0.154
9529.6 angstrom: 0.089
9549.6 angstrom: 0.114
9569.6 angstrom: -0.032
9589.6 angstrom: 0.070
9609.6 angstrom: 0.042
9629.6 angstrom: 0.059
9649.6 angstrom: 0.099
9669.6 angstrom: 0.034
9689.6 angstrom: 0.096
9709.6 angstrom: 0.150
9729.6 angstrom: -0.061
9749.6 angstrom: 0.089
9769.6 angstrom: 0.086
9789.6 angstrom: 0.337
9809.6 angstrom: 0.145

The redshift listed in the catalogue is 1.412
